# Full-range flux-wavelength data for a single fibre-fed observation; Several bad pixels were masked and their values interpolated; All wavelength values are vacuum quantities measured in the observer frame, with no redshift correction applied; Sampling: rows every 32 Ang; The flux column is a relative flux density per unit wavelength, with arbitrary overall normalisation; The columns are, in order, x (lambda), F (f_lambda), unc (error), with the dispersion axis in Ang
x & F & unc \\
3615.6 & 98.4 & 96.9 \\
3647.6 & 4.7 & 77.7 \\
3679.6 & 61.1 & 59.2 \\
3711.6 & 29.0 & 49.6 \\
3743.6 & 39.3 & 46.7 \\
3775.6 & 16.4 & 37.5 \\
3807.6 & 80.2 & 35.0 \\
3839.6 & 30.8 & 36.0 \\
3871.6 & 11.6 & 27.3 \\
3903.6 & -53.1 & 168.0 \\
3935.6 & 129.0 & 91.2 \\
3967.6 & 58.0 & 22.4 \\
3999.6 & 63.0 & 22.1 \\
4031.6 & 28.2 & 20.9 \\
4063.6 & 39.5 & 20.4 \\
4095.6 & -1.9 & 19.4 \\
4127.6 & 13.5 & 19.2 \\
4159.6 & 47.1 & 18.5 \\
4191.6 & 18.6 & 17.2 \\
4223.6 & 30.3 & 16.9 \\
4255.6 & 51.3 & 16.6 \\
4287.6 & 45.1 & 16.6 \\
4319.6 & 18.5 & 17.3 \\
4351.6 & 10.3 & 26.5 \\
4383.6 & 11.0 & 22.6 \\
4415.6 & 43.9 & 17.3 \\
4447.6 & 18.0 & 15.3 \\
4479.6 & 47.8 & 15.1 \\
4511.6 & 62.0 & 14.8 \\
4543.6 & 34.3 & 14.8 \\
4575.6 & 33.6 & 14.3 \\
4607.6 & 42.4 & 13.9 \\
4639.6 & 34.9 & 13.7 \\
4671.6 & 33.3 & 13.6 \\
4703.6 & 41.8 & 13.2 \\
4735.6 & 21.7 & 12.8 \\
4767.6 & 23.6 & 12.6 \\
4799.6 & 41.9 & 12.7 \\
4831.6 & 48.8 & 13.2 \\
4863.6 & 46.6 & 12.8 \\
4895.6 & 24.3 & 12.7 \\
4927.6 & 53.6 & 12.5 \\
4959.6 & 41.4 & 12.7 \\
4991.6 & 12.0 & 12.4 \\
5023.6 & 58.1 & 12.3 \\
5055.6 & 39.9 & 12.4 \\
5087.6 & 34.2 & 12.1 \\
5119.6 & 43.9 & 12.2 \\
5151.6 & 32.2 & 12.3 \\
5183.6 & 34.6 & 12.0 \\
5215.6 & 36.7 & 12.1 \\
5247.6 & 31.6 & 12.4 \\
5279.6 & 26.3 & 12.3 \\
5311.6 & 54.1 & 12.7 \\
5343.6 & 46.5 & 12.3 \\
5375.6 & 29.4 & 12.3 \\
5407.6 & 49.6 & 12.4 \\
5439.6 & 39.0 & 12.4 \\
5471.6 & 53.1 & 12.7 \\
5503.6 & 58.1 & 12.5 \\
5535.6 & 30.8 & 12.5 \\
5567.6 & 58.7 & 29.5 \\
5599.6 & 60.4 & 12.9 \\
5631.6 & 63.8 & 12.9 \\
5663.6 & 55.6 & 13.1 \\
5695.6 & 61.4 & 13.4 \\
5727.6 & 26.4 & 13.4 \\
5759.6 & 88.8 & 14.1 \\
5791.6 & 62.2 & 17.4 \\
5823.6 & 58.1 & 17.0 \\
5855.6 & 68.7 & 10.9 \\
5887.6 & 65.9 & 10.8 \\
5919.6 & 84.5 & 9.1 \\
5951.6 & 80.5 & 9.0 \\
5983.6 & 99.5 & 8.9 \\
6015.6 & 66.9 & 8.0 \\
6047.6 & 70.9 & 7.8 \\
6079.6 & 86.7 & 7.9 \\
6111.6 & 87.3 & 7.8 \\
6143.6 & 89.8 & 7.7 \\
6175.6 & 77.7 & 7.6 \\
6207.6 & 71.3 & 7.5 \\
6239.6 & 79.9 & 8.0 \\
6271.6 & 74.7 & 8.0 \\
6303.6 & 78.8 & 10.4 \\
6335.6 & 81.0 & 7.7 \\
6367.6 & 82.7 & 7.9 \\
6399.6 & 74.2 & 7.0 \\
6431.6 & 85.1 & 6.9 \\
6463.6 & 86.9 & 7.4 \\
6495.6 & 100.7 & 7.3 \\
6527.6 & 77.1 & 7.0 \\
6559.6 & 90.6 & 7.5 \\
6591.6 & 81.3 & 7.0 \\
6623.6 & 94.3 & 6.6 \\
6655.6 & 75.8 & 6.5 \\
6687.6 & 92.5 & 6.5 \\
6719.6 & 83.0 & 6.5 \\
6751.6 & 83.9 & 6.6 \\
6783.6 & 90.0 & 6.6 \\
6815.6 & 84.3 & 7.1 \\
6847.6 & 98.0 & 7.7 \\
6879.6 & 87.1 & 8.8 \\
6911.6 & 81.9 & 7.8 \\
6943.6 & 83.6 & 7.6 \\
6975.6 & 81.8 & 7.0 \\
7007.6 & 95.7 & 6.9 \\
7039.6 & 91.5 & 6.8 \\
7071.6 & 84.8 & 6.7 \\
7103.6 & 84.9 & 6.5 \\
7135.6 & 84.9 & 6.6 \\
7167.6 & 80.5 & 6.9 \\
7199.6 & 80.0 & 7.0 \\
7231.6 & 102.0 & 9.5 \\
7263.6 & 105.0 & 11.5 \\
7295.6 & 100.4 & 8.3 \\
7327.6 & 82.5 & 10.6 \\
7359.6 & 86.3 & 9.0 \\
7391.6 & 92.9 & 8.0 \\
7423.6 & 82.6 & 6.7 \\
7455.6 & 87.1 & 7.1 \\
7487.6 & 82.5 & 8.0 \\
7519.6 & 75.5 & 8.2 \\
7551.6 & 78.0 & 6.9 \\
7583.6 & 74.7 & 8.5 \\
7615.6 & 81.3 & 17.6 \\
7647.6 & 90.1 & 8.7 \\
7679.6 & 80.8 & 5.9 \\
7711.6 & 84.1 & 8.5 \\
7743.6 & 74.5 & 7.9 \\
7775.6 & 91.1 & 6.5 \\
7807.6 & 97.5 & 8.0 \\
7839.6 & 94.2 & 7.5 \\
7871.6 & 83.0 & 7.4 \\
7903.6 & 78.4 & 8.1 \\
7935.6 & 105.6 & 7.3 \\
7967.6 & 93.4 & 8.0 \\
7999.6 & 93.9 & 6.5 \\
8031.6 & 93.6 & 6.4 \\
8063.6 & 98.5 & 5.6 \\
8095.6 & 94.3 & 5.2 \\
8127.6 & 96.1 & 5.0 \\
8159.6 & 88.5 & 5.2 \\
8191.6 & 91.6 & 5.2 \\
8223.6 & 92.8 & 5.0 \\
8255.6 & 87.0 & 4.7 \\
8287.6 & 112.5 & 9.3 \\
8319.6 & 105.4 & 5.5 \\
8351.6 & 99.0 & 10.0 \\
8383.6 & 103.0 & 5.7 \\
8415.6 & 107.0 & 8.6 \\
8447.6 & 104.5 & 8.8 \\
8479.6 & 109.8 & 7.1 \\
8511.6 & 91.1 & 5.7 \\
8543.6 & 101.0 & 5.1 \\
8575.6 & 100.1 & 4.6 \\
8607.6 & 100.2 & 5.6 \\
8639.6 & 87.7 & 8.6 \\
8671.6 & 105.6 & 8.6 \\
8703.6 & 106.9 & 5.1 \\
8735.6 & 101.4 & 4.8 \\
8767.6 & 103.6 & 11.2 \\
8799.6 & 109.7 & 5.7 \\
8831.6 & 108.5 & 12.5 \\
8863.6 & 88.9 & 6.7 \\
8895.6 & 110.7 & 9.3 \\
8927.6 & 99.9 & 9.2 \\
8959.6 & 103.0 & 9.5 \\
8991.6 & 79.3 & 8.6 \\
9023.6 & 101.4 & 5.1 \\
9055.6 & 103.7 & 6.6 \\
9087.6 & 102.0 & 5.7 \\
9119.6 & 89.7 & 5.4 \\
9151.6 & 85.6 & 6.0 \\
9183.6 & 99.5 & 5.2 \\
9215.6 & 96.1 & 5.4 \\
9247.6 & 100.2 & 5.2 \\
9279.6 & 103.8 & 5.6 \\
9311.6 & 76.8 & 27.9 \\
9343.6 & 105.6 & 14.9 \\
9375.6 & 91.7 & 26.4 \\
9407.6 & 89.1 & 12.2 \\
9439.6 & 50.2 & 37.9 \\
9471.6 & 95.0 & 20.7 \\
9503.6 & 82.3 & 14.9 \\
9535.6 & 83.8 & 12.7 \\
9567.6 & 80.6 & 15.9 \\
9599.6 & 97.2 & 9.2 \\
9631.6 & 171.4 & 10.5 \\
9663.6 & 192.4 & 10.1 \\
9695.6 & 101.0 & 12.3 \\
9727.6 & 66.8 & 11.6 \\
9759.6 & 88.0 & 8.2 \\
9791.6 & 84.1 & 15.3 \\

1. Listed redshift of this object 0.47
